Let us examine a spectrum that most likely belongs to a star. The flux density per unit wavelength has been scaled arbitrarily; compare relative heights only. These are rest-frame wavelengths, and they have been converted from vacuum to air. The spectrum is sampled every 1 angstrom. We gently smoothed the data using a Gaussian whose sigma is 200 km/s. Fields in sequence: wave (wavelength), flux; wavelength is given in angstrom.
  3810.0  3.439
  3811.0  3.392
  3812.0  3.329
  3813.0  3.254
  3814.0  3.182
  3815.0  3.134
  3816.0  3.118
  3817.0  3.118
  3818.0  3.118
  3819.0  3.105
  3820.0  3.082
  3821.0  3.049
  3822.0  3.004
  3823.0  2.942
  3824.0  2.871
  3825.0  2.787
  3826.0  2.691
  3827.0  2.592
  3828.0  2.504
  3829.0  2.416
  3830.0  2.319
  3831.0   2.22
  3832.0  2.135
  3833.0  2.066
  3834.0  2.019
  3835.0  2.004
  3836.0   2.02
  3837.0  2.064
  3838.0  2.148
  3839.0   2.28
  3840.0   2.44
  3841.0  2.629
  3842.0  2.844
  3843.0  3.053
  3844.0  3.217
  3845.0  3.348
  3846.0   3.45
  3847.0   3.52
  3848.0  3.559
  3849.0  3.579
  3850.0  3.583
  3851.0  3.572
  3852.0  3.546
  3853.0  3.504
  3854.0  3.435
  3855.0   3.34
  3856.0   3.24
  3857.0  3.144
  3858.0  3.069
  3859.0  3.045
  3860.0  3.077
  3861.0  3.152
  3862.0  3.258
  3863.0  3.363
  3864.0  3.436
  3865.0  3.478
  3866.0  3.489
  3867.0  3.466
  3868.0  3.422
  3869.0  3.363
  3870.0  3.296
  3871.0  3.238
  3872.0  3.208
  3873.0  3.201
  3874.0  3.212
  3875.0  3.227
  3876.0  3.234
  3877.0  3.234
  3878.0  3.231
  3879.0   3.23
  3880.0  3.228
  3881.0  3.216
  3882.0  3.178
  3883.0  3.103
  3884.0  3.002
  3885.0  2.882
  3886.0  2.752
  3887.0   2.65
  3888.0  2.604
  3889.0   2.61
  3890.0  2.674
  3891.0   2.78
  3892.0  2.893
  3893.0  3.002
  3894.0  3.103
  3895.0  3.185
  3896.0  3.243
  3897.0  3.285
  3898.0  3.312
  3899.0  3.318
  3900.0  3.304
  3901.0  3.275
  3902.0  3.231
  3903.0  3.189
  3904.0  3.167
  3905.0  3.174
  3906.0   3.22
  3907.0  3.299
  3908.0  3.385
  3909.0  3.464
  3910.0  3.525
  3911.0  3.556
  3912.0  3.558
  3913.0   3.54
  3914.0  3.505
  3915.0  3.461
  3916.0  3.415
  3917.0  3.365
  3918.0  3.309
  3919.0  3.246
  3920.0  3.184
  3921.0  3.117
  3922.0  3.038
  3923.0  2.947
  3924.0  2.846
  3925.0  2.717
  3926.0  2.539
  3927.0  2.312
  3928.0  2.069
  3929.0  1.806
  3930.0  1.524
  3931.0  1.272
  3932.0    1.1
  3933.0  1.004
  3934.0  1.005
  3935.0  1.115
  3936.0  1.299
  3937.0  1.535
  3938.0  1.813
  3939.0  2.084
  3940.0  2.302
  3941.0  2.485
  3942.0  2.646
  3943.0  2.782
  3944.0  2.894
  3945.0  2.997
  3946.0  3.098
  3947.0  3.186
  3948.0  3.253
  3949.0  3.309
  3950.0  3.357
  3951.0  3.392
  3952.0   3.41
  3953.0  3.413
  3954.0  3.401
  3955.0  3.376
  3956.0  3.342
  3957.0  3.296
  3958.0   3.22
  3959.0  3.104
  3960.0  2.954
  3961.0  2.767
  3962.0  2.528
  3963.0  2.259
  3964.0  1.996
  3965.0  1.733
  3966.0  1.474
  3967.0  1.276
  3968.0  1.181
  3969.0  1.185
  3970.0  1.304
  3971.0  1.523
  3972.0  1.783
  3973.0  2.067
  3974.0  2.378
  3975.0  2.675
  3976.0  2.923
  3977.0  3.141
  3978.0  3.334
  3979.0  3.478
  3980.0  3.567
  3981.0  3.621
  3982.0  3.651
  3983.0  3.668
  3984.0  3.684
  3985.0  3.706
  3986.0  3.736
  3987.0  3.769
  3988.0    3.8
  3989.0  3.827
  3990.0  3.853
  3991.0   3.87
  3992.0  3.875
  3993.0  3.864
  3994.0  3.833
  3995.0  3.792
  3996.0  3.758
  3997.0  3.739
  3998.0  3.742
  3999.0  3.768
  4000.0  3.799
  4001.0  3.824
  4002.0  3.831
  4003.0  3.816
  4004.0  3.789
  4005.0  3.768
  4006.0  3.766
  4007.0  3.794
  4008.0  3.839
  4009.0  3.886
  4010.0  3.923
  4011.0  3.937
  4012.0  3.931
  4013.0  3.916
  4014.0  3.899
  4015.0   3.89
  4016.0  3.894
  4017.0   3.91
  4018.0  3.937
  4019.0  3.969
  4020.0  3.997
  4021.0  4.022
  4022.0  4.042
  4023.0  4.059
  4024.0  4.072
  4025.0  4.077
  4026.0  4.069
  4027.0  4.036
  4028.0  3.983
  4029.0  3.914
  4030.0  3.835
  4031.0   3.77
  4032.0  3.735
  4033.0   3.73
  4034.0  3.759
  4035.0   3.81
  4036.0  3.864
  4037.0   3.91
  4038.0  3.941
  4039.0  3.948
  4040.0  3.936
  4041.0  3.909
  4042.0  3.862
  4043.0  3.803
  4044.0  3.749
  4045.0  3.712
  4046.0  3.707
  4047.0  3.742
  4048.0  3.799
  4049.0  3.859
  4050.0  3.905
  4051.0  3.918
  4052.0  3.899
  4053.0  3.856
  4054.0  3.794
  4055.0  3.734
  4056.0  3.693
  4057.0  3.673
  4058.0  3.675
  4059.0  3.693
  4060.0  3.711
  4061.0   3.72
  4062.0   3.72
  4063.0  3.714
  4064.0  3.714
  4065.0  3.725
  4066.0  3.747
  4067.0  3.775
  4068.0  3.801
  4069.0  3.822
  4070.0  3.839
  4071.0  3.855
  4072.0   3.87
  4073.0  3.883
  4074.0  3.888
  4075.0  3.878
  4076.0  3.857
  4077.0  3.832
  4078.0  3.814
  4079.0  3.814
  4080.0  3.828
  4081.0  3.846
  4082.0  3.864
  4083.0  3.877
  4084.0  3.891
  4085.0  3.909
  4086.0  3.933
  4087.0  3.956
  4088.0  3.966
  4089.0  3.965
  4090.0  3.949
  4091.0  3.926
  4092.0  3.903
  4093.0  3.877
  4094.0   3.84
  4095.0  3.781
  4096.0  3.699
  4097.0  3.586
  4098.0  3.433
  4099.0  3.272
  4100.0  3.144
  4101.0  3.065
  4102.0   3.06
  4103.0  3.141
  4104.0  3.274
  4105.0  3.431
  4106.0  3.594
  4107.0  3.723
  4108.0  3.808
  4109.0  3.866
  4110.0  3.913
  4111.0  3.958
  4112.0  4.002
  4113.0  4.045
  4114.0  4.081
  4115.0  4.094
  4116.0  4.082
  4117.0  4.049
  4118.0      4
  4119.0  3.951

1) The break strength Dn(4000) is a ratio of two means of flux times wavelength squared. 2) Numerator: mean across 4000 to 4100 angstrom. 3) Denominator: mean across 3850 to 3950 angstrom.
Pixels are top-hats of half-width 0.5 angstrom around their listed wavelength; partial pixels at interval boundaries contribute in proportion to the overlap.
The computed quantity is 1.40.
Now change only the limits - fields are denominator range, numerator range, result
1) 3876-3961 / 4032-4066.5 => 1.40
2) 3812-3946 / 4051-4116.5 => 1.44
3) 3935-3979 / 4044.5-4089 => 1.59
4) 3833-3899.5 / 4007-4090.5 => 1.38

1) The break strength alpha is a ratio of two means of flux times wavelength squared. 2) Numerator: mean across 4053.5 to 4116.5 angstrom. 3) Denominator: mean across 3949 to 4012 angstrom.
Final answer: 1.23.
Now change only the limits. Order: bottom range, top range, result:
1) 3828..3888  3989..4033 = 1.39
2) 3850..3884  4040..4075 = 1.27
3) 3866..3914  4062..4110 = 1.29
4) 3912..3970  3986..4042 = 1.57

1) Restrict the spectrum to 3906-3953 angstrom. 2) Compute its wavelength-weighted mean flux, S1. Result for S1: 2.71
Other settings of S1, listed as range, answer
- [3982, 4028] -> 3.87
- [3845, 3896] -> 3.21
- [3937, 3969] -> 2.68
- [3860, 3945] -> 2.9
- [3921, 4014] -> 2.93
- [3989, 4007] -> 3.81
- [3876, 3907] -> 3.08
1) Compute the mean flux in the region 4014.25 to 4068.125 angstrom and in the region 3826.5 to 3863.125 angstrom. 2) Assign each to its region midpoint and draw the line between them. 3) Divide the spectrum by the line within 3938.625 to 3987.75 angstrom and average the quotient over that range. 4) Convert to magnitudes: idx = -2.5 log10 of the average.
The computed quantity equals 0.22 mag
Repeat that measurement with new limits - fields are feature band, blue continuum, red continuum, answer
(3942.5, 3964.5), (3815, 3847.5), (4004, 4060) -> 0.12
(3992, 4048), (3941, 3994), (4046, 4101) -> -0.15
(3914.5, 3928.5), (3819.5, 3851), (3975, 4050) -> 0.10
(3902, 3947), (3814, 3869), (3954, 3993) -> 0.10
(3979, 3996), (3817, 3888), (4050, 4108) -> -0.09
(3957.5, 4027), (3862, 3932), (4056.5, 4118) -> 0.03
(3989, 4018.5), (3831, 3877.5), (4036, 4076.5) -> -0.07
